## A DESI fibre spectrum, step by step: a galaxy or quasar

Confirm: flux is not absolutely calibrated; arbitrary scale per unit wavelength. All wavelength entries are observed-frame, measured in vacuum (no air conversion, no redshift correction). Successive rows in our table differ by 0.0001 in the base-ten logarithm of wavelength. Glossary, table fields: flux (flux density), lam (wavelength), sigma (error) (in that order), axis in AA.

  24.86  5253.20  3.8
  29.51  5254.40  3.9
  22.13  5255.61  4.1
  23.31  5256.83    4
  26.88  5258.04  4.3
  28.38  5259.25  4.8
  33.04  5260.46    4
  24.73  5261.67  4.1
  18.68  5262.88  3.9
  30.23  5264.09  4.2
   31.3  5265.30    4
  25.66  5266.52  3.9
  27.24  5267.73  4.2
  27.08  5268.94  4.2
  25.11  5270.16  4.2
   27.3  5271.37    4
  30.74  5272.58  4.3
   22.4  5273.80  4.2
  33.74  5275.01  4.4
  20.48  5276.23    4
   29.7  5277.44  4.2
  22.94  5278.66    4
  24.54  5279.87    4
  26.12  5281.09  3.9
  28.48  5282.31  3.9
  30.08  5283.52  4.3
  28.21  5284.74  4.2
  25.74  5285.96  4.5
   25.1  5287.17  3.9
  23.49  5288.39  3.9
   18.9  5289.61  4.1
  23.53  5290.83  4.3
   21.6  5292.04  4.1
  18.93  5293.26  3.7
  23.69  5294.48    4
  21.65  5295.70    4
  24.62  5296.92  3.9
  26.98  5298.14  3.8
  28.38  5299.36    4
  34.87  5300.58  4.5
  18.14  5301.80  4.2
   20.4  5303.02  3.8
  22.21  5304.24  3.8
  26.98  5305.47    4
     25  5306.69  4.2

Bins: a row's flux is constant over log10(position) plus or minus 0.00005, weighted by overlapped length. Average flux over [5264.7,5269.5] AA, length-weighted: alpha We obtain 27.8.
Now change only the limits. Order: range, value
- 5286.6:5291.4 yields 22.7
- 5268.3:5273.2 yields 27.5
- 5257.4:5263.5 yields 26.4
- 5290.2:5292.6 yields 22.6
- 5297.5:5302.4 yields 27.1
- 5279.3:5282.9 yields 26.3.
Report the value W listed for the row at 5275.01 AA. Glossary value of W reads 33.74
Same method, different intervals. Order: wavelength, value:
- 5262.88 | 18.68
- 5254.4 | 29.51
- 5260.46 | 33.04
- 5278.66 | 22.94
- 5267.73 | 27.24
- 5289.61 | 18.9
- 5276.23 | 20.48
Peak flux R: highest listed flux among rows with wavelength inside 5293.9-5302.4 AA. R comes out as 34.87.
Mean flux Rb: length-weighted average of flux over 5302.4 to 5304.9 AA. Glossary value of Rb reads 21.3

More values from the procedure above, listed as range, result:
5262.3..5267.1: 26.5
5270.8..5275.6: 28.6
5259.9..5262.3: 28.7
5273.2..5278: 26.6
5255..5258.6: 24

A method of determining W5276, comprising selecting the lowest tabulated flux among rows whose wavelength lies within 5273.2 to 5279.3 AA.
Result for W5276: 20.48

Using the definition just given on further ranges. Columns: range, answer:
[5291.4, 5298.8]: 18.93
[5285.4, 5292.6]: 18.9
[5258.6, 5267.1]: 18.68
